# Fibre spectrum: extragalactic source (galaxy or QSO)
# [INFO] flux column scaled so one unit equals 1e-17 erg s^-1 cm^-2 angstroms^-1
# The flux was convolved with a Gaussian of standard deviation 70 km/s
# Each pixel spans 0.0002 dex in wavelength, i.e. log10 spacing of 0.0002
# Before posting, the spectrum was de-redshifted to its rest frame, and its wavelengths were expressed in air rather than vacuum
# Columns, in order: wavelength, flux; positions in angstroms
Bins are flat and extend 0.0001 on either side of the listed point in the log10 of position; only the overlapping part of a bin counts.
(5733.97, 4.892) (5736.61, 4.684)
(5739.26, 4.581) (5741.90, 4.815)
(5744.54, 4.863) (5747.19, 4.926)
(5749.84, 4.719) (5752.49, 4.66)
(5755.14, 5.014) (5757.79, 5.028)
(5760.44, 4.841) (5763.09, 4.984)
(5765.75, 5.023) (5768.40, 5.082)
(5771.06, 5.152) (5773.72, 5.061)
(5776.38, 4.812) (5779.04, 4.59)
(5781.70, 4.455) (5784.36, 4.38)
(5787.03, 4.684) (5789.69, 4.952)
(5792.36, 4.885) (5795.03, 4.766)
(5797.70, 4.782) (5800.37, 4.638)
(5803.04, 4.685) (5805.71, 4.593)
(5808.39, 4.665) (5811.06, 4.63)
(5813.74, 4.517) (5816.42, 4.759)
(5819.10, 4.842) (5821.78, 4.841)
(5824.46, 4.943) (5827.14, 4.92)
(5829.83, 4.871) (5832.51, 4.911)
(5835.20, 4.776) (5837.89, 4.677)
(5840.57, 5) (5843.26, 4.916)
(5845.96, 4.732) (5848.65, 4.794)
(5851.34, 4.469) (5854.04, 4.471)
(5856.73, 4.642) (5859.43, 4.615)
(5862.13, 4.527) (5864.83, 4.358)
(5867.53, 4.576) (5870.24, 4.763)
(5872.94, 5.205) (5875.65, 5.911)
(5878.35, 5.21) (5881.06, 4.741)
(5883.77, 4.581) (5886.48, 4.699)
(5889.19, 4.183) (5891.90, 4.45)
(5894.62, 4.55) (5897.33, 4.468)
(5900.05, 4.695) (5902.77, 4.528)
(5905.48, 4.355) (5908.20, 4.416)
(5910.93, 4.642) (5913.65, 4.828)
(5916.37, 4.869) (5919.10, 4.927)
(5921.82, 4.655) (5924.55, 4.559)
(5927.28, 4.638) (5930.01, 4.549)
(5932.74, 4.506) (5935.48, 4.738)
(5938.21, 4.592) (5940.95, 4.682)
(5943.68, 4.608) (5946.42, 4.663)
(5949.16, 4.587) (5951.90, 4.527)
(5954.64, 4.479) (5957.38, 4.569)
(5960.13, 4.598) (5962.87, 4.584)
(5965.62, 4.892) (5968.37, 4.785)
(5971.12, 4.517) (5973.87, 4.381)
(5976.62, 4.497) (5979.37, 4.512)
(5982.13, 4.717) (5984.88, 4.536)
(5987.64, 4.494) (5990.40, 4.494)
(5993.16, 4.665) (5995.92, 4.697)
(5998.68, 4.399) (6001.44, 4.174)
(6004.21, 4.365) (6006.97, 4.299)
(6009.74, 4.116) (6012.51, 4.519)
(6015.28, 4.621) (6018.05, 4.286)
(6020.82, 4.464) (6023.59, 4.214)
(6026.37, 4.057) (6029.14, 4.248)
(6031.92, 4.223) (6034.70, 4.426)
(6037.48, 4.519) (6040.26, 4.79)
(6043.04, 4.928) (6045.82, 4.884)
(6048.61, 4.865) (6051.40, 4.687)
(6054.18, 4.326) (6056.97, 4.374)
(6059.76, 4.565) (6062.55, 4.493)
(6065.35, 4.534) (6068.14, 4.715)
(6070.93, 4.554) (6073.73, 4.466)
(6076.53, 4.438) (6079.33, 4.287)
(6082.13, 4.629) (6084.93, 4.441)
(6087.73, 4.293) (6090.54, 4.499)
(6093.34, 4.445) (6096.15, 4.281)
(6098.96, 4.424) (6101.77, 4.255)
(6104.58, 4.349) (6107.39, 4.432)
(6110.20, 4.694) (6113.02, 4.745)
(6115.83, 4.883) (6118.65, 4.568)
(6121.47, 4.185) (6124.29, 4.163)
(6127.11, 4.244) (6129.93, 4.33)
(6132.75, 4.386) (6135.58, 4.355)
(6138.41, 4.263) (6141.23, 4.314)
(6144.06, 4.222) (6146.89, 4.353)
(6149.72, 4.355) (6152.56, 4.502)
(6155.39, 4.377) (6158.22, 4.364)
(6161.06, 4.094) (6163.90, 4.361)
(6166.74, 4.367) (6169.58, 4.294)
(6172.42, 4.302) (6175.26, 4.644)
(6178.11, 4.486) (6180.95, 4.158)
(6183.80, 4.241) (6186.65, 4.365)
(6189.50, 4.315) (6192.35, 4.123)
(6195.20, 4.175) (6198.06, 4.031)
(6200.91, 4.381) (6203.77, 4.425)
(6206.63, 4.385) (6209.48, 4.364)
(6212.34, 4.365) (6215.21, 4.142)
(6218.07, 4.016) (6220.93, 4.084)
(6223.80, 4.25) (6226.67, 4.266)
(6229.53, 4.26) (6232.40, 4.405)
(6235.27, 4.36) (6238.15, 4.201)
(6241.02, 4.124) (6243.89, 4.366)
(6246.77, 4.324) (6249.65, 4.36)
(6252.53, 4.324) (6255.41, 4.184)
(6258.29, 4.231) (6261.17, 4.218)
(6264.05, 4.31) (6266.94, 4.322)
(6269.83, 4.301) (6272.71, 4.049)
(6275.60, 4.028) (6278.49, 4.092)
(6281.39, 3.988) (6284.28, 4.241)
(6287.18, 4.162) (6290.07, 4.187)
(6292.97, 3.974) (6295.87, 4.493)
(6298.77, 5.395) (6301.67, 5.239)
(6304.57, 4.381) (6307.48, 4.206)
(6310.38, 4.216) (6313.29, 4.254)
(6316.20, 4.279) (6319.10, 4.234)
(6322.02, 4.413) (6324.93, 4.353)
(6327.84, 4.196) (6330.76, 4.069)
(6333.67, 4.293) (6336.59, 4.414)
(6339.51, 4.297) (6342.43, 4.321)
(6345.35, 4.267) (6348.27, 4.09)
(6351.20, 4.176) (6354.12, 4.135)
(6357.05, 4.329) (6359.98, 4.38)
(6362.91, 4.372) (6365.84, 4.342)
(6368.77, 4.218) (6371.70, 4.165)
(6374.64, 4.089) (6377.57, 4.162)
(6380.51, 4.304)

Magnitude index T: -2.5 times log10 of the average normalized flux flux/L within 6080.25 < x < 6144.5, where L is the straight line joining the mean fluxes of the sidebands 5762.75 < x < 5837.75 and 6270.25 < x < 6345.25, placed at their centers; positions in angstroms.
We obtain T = 0.02 mag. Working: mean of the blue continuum 4.79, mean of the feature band 4.41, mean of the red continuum 4.31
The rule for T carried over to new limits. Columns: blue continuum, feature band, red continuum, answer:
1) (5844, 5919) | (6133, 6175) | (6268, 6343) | 0.027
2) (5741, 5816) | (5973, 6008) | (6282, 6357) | 0.030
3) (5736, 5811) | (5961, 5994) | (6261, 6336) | 0.004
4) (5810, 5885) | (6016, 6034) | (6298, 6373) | 0.088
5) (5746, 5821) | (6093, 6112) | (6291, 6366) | 0.028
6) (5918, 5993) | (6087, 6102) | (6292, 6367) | 0.033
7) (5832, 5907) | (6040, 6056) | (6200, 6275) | -0.057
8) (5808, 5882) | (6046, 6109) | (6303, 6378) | 0.016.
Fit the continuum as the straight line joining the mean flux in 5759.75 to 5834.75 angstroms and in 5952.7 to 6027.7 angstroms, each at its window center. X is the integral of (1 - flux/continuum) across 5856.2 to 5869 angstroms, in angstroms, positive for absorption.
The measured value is 0.4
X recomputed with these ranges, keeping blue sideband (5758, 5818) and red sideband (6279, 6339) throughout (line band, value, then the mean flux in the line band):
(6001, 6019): 0.9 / 4.35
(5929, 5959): 0.4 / 4.59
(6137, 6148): 0.5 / 4.29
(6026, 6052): -0.1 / 4.58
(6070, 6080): 0.2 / 4.44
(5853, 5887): -0.7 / 4.8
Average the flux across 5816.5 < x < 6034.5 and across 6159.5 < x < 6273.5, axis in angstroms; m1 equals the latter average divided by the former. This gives 0.93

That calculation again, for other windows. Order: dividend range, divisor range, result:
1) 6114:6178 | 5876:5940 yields 0.94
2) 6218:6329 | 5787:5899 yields 0.91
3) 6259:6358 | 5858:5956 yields 0.92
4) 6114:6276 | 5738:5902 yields 0.90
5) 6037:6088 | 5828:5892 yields 0.96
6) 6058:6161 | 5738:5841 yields 0.92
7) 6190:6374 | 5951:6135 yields 0.95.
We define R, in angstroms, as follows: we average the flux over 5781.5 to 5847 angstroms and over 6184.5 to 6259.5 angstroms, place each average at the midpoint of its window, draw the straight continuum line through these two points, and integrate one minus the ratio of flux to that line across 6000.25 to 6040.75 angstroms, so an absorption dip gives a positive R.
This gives 1.4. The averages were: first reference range 4.76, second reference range 4.26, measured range 4.35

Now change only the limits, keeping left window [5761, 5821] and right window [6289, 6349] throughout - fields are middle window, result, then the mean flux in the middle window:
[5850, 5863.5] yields 0.5 angstroms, 4.54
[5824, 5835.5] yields -0.4 angstroms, 4.89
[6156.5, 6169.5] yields 0.5 angstroms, 4.3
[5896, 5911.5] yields 0.6 angstroms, 4.51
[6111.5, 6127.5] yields 0.1 angstroms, 4.48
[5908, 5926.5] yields -0.2 angstroms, 4.71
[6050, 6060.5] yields 0.2 angstroms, 4.48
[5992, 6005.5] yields 0.5 angstroms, 4.46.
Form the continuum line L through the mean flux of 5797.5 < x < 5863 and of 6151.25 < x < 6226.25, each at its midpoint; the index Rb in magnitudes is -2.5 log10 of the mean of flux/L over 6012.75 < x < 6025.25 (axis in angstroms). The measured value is 0.02 mag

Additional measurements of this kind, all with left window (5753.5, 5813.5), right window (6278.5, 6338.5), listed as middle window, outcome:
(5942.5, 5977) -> 0.01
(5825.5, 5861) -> 0.00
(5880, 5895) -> 0.04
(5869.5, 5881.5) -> -0.11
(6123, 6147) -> 0.05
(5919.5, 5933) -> 0.01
